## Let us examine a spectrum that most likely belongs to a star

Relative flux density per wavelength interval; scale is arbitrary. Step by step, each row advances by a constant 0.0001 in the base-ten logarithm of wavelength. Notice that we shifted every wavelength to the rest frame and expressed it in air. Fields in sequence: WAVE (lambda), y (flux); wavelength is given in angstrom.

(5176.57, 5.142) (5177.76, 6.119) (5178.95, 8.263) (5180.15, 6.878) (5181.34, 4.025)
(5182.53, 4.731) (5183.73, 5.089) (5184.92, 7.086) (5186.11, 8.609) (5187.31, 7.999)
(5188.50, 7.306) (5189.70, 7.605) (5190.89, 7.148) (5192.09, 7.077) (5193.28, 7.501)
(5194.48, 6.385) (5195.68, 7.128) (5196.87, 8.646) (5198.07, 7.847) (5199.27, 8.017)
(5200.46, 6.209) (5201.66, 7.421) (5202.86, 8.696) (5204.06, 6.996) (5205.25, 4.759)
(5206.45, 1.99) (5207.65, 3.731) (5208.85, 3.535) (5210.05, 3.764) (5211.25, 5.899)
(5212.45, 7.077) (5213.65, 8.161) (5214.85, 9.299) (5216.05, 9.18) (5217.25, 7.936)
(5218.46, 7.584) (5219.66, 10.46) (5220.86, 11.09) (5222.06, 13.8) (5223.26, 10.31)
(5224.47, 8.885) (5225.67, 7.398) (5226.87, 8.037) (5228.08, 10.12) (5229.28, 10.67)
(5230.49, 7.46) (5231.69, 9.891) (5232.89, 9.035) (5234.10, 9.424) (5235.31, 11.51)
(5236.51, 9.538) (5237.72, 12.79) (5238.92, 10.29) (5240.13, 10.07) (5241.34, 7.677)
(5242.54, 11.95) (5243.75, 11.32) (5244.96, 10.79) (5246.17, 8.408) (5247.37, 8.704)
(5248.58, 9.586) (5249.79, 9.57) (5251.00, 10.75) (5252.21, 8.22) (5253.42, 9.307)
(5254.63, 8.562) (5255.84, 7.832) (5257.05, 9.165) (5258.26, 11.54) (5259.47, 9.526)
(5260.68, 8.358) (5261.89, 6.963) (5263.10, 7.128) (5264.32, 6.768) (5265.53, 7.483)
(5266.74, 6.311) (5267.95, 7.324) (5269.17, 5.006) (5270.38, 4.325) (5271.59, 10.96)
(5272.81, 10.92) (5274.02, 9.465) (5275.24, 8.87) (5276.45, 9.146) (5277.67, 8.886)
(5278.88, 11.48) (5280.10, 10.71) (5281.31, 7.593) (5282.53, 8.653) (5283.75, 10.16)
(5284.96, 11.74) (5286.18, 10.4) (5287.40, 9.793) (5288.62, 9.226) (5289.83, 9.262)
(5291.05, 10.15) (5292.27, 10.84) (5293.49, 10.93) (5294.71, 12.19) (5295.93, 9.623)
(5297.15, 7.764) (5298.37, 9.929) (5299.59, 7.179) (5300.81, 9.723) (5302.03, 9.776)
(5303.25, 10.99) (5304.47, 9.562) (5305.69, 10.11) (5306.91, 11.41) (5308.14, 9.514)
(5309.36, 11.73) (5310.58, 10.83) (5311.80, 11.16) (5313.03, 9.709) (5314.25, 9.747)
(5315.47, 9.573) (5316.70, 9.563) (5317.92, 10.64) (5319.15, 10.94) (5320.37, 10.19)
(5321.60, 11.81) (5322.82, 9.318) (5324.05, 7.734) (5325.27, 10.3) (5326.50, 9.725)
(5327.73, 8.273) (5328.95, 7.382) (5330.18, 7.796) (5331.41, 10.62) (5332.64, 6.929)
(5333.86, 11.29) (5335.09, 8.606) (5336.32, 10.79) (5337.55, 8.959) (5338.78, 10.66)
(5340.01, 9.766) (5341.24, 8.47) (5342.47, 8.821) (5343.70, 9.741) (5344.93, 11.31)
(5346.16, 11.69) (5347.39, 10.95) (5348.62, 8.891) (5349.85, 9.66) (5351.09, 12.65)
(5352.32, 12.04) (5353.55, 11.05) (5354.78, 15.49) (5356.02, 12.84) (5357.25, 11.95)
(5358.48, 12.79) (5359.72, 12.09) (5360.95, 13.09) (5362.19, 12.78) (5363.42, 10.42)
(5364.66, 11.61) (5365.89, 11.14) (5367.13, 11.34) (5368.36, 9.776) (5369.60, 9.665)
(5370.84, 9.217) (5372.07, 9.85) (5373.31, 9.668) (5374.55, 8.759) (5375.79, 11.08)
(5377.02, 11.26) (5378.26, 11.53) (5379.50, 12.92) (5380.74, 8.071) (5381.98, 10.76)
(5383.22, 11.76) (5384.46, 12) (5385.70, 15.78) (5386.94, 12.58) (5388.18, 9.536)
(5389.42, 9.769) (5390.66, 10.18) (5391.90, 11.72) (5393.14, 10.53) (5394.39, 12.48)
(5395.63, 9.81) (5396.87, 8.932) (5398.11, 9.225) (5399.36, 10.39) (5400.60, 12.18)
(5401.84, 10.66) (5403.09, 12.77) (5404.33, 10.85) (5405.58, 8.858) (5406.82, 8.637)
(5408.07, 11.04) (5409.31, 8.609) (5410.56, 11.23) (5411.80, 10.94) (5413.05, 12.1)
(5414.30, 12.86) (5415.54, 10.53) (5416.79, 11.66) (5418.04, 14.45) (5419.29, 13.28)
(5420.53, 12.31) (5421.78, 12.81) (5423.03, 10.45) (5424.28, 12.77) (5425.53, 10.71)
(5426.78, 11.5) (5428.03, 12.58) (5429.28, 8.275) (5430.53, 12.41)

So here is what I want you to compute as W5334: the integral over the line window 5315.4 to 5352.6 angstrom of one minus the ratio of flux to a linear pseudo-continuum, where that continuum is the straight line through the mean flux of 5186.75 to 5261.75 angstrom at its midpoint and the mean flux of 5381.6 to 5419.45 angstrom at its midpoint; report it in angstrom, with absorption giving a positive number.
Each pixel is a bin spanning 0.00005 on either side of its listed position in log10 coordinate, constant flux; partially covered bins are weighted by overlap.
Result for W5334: 1.17 angstrom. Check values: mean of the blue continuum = 8.49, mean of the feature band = 9.82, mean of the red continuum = 11.1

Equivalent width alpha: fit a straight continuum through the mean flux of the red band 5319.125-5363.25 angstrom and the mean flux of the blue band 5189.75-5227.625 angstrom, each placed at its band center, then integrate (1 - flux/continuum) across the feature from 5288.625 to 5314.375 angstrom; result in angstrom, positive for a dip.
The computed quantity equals -1.3 angstrom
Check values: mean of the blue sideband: 7.5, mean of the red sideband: 10.5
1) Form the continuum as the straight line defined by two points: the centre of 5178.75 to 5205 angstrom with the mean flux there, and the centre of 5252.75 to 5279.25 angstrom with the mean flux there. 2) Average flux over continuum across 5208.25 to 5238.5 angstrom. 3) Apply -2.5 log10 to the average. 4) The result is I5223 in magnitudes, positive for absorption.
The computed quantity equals -0.17 mag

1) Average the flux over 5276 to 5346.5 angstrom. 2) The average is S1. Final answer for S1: 9.84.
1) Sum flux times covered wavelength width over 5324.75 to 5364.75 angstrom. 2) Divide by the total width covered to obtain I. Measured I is 10.6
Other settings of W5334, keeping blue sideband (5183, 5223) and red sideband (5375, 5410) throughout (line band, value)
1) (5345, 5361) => -2.79 angstrom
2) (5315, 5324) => -0.62 angstrom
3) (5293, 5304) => -0.82 angstrom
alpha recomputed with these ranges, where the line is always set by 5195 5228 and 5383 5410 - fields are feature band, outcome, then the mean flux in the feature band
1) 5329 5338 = 0.5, 9.17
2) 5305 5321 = -1.8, 10.4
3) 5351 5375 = -2.8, 11.4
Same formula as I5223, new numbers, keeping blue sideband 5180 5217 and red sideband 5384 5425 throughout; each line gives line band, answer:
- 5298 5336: -0.05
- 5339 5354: -0.05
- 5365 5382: 0.02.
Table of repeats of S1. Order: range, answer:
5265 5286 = 8.81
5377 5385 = 11.2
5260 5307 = 9.14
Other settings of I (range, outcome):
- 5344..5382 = 11.2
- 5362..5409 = 10.7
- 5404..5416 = 10.6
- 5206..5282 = 8.74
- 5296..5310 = 9.79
